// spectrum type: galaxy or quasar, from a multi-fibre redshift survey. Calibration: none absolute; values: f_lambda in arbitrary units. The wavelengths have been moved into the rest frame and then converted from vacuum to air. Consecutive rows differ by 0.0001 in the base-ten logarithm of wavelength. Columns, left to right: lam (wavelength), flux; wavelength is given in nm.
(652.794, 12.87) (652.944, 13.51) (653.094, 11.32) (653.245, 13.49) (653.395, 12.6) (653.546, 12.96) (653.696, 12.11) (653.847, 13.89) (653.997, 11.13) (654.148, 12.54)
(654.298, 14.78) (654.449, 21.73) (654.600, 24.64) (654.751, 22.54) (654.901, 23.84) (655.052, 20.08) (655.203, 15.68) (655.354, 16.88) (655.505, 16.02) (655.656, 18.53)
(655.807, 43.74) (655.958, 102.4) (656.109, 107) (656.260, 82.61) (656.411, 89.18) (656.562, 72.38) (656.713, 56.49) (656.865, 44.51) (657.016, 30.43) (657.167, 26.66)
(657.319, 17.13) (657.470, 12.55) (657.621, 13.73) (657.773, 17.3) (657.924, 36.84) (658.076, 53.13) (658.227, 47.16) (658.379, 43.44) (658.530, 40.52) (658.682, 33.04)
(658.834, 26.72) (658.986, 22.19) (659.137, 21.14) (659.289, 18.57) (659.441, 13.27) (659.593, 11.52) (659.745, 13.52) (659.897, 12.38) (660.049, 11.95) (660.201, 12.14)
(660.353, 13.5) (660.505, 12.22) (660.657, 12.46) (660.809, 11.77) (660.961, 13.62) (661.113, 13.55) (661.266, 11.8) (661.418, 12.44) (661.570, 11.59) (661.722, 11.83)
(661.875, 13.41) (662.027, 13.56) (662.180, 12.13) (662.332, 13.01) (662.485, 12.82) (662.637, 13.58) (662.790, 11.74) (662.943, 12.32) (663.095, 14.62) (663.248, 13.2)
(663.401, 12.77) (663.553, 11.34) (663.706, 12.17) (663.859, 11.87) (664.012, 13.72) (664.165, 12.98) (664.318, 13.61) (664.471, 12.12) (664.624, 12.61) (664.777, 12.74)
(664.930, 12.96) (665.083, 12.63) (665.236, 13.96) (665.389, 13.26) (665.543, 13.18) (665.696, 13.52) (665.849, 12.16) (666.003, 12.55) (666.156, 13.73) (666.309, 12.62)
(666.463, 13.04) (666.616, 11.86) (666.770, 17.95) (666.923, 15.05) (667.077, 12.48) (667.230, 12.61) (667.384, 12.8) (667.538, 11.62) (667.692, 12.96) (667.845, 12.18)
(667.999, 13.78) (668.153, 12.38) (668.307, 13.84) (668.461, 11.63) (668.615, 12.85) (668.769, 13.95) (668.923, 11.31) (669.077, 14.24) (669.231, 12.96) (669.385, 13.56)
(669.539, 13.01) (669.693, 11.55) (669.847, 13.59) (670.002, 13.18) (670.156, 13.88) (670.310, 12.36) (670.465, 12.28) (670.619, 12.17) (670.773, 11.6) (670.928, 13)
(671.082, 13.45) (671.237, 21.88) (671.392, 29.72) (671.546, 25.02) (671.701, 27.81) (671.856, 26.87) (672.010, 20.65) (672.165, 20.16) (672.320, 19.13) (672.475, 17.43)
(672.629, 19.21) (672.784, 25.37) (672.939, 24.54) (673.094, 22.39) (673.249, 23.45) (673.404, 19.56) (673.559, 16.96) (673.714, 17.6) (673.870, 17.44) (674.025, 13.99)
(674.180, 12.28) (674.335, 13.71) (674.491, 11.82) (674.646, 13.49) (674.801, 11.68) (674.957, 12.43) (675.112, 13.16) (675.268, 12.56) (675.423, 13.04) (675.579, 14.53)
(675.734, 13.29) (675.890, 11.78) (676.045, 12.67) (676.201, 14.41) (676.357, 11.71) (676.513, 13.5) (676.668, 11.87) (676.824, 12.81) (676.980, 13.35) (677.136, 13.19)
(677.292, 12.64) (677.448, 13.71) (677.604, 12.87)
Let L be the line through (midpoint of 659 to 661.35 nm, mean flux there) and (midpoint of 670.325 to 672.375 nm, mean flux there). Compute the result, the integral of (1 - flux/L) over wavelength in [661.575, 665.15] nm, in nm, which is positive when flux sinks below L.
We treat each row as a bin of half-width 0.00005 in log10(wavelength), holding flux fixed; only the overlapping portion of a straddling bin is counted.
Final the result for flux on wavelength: 0.60 nm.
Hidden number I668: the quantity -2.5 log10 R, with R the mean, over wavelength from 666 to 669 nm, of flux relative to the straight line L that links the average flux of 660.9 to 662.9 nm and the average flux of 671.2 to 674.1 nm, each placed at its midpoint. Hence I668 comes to 0.30 mag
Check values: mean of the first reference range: 12.7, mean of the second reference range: 21.5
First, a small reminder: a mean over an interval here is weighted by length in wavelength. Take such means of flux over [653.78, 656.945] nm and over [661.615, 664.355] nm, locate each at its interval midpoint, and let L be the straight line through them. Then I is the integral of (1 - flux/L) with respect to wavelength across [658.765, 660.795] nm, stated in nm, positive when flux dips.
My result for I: 0.75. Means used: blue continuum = 39.6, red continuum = 12.8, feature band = 15.4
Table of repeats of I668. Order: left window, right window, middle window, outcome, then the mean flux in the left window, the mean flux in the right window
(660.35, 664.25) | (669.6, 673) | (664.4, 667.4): 0.13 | 12.7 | 18.4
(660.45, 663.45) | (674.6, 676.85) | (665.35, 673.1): -0.21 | 12.7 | 12.9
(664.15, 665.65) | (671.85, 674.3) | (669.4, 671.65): 0.13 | 13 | 19.5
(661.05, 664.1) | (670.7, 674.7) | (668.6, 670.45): 0.30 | 12.7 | 19.2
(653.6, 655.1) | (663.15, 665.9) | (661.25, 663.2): 0.10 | 17.6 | 12.8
